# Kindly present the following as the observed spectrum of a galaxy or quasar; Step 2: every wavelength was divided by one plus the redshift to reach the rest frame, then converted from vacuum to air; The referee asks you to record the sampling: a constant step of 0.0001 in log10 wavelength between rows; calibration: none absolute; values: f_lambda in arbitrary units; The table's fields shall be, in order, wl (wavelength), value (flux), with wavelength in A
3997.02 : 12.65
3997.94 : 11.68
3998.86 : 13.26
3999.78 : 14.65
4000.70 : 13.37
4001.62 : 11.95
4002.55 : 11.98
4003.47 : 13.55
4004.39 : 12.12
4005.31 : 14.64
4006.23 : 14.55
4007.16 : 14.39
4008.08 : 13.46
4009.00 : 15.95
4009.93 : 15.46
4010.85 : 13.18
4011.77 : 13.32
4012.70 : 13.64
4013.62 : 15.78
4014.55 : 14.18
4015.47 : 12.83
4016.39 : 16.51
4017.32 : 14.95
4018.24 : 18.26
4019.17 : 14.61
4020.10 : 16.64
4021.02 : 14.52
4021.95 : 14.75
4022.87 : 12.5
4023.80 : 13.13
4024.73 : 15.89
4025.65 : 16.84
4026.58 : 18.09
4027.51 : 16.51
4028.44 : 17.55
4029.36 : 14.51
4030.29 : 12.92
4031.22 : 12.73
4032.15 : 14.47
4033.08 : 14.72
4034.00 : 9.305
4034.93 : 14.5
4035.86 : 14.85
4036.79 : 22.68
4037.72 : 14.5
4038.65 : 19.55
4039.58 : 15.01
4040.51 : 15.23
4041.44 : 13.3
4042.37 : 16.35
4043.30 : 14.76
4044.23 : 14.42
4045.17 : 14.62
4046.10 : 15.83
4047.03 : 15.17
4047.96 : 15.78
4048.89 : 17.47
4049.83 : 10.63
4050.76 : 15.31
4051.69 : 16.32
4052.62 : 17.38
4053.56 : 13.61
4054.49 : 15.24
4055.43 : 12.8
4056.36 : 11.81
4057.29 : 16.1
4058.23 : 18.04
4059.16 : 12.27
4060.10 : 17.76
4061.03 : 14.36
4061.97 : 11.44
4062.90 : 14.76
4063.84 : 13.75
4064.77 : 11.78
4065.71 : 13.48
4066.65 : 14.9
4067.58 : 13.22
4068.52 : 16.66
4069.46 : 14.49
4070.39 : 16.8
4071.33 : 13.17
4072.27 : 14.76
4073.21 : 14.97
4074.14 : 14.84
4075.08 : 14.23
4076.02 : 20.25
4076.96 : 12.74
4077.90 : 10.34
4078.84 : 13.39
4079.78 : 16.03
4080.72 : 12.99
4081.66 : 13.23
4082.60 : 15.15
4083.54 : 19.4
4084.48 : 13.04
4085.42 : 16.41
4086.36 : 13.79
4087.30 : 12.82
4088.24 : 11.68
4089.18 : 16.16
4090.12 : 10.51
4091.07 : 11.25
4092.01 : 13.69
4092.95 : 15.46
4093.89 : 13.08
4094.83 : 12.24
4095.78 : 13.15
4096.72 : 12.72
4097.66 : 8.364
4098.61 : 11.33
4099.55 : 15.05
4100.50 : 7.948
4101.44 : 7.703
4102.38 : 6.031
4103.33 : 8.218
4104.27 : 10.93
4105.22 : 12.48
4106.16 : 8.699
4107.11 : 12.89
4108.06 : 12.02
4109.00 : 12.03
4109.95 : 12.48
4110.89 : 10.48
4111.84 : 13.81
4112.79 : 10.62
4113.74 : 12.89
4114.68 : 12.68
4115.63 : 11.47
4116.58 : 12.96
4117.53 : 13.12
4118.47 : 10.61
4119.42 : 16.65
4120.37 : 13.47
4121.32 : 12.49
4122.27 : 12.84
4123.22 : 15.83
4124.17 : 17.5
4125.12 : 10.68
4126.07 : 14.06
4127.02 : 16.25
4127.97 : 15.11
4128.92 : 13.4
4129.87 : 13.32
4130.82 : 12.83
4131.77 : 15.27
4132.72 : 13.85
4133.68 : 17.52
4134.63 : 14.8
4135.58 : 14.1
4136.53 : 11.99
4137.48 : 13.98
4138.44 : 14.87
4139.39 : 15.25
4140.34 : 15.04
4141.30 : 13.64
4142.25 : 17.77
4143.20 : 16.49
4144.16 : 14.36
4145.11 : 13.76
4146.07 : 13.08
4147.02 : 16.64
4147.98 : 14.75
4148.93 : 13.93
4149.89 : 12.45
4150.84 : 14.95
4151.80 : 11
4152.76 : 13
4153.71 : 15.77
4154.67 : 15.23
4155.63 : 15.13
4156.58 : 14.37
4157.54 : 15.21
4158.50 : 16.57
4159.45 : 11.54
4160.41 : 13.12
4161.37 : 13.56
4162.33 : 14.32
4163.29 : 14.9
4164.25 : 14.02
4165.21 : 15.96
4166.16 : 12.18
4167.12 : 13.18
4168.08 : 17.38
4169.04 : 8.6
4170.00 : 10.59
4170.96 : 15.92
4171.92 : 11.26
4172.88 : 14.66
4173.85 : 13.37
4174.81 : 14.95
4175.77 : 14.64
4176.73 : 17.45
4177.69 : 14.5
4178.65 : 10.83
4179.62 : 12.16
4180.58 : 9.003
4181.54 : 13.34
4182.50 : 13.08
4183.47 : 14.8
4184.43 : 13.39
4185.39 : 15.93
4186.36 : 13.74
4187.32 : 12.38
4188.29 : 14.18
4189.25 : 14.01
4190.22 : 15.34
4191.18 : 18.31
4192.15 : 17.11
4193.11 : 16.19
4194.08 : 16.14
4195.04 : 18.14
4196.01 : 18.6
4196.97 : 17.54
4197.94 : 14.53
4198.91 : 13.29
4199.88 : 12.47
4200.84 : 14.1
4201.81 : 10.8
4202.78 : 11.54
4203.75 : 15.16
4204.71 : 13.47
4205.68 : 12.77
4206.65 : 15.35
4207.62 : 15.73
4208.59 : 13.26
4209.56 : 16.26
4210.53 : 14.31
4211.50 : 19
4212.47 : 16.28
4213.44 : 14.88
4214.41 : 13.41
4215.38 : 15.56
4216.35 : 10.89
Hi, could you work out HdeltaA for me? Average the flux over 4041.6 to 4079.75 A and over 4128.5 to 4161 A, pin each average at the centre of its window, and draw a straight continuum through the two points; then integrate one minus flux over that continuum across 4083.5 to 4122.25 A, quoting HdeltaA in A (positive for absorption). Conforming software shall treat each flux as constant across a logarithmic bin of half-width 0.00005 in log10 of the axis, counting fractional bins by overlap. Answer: 6.2 A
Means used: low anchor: 14.7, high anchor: 14.4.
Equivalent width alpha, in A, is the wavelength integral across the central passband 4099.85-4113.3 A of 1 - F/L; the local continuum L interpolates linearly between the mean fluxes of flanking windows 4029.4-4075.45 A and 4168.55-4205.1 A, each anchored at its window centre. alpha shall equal 3.7 A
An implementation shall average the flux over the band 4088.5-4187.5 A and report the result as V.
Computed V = 13.3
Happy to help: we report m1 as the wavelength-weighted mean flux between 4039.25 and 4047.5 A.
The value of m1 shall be 15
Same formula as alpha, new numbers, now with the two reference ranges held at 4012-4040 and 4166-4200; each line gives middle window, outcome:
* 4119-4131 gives 0.35 A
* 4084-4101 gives 2.44 A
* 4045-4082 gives 1.05 A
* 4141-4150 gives -0.18 A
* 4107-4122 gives 2.20 A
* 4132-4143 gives -0.22 A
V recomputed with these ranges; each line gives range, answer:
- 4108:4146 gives 13.8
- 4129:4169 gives 14.3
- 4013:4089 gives 14.8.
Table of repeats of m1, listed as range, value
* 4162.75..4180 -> 13.7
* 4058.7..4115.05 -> 13.1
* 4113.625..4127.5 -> 13.6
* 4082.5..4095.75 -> 13.8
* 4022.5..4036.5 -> 14.7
